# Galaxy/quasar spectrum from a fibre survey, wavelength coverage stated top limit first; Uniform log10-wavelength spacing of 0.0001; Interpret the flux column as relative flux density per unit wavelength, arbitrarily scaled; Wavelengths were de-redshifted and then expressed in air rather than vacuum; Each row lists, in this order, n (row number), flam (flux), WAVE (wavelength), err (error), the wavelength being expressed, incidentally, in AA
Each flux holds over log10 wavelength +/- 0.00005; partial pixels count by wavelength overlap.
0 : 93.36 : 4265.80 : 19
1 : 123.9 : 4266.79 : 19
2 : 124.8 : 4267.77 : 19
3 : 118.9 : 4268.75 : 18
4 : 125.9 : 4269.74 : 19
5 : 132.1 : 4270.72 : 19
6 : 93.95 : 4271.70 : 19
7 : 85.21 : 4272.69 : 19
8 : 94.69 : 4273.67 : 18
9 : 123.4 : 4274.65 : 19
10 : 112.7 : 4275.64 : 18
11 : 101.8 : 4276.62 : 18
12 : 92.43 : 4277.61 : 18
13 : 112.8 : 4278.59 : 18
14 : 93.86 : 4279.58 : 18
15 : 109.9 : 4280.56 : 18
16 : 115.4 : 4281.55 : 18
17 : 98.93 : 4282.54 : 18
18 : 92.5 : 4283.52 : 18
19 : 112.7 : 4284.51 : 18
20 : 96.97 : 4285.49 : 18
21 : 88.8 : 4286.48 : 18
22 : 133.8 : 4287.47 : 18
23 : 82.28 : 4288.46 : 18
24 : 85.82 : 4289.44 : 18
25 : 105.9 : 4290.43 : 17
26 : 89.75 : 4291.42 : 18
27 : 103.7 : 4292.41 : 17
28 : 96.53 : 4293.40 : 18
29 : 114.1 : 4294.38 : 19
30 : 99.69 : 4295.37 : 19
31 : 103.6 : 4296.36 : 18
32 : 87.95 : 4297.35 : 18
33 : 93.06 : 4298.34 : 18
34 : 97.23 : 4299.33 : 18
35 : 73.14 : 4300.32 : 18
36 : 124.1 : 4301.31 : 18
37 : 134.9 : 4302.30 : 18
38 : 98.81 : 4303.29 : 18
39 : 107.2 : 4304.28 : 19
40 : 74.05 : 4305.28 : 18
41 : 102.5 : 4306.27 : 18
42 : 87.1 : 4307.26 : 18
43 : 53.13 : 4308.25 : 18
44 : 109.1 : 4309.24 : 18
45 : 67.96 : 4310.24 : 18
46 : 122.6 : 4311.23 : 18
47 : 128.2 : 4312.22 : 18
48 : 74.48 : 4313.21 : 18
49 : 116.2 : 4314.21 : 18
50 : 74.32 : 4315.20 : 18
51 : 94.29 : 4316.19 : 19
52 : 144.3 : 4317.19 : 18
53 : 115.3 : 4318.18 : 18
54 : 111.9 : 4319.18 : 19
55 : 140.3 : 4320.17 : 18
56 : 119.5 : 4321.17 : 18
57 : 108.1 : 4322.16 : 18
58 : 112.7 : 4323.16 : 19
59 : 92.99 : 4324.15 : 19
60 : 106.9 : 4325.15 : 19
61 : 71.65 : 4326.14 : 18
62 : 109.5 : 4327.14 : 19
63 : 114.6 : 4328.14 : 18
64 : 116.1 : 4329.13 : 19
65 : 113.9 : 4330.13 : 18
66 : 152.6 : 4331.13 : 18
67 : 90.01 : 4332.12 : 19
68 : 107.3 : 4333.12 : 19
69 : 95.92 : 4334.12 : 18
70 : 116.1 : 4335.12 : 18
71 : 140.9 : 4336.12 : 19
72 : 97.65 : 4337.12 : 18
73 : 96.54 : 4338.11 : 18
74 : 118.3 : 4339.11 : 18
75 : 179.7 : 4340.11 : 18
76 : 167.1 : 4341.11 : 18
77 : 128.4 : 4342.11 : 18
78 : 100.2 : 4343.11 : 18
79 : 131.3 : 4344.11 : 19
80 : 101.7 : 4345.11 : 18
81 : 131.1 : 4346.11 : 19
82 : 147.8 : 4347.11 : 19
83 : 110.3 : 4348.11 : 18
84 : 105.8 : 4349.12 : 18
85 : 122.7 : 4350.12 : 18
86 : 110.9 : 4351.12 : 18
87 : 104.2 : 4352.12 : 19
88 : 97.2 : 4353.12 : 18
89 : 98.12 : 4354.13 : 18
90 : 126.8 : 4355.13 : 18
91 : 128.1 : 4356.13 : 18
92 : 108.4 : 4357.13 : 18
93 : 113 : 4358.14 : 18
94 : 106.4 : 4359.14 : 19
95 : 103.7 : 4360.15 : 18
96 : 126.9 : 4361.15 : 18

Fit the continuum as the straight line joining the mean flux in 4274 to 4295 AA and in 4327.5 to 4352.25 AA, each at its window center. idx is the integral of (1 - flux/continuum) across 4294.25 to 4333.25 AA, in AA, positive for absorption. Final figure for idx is 2.83 AA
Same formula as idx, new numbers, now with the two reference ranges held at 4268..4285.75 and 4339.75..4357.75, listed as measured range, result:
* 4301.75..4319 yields 2.0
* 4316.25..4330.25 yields 0.5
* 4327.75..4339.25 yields 0.5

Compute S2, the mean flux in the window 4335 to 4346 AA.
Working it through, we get 126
